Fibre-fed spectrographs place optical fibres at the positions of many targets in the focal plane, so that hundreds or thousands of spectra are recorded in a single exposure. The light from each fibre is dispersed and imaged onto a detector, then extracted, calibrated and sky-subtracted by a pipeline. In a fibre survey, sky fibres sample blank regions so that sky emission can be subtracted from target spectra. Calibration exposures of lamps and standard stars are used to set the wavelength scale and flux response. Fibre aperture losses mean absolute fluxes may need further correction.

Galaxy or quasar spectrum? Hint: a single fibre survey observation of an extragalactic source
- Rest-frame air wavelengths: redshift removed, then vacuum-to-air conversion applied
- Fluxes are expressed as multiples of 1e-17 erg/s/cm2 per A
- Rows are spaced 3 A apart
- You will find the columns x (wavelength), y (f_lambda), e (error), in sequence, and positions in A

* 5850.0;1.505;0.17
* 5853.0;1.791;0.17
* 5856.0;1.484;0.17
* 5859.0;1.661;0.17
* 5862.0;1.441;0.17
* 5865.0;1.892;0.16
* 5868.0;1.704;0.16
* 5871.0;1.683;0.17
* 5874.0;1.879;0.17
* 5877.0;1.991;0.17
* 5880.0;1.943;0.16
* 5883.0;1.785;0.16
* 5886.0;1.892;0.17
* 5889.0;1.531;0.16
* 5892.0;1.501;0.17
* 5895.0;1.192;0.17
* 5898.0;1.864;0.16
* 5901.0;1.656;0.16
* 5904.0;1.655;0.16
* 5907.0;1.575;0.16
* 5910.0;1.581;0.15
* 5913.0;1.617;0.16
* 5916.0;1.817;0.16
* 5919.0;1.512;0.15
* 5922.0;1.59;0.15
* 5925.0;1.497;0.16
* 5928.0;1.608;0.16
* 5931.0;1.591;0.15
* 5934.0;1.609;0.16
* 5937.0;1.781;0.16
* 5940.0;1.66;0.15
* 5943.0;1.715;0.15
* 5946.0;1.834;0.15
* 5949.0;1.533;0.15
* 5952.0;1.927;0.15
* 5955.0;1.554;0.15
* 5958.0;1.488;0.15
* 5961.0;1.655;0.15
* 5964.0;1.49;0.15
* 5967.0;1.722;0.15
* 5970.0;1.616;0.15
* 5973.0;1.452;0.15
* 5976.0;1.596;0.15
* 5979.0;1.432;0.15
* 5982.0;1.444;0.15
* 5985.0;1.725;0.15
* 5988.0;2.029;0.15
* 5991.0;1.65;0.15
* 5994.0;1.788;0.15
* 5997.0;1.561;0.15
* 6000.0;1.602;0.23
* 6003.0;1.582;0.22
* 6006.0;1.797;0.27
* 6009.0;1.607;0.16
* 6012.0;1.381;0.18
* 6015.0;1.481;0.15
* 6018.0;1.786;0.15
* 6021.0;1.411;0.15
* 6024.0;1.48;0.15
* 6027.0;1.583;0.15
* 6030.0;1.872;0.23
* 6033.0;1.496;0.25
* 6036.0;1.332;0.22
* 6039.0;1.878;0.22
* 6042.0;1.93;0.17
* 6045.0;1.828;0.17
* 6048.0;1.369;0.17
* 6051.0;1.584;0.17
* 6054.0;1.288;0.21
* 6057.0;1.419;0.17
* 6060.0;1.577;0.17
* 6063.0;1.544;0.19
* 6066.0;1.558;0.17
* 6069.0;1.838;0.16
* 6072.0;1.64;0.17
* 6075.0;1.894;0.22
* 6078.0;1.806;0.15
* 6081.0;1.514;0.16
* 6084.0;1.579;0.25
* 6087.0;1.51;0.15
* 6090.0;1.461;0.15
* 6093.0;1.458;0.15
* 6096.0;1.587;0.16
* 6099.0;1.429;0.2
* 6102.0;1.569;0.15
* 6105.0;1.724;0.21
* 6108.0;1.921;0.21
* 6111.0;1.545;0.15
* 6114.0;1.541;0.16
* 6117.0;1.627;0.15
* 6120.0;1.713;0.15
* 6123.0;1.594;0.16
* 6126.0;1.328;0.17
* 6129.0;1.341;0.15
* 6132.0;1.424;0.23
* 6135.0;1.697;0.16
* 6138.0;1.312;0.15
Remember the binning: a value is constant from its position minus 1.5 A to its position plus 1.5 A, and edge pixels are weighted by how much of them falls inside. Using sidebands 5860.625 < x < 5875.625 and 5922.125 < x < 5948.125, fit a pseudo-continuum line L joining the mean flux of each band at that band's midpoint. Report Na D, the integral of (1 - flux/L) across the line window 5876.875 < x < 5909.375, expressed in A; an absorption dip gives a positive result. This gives 0.48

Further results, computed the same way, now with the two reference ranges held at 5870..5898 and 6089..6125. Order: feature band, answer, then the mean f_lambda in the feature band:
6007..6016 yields 0.77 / 1.51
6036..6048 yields -0.85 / 1.75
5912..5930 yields 0.98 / 1.61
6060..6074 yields -0.25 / 1.65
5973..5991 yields 0.38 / 1.63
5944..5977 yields 1.01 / 1.63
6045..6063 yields 1.53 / 1.49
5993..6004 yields 0.18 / 1.63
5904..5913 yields 0.57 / 1.6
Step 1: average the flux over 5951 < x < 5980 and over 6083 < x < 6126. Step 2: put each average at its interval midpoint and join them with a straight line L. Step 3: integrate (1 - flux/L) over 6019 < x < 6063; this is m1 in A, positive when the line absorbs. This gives 0.3 A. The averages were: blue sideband 1.59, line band 1.58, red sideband 1.58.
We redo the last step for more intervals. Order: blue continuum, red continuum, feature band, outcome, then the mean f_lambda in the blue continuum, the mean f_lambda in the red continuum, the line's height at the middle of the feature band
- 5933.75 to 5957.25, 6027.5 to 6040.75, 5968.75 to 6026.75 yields 2.3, 1.7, 1.65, 1.67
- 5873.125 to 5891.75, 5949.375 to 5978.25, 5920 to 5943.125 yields 0.8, 1.81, 1.6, 1.69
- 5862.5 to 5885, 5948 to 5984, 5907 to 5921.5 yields 0.8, 1.82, 1.58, 1.72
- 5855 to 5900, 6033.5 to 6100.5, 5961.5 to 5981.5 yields 1.1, 1.7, 1.59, 1.64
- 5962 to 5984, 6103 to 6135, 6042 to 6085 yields -1.3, 1.54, 1.58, 1.57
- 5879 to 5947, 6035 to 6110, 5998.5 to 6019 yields 0.3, 1.65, 1.61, 1.63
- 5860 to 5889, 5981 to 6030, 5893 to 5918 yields 1.9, 1.78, 1.63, 1.75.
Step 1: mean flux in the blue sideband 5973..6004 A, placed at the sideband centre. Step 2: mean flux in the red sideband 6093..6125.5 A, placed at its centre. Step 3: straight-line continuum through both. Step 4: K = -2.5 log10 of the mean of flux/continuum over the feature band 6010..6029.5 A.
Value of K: 0.06 mag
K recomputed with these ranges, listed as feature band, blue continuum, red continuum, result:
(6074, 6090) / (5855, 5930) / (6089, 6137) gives -0.042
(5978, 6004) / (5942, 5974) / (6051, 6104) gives -0.022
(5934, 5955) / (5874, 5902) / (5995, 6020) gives -0.037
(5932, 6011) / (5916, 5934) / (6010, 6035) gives -0.050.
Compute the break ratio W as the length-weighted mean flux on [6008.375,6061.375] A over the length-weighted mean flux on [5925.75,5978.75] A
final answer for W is 1.0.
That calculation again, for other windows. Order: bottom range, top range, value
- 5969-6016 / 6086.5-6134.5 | 0.96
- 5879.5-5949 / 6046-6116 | 0.96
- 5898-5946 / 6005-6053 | 0.98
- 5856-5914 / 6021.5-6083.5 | 0.96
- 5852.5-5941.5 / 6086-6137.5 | 0.93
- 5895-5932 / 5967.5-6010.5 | 1.01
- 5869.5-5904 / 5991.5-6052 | 0.94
